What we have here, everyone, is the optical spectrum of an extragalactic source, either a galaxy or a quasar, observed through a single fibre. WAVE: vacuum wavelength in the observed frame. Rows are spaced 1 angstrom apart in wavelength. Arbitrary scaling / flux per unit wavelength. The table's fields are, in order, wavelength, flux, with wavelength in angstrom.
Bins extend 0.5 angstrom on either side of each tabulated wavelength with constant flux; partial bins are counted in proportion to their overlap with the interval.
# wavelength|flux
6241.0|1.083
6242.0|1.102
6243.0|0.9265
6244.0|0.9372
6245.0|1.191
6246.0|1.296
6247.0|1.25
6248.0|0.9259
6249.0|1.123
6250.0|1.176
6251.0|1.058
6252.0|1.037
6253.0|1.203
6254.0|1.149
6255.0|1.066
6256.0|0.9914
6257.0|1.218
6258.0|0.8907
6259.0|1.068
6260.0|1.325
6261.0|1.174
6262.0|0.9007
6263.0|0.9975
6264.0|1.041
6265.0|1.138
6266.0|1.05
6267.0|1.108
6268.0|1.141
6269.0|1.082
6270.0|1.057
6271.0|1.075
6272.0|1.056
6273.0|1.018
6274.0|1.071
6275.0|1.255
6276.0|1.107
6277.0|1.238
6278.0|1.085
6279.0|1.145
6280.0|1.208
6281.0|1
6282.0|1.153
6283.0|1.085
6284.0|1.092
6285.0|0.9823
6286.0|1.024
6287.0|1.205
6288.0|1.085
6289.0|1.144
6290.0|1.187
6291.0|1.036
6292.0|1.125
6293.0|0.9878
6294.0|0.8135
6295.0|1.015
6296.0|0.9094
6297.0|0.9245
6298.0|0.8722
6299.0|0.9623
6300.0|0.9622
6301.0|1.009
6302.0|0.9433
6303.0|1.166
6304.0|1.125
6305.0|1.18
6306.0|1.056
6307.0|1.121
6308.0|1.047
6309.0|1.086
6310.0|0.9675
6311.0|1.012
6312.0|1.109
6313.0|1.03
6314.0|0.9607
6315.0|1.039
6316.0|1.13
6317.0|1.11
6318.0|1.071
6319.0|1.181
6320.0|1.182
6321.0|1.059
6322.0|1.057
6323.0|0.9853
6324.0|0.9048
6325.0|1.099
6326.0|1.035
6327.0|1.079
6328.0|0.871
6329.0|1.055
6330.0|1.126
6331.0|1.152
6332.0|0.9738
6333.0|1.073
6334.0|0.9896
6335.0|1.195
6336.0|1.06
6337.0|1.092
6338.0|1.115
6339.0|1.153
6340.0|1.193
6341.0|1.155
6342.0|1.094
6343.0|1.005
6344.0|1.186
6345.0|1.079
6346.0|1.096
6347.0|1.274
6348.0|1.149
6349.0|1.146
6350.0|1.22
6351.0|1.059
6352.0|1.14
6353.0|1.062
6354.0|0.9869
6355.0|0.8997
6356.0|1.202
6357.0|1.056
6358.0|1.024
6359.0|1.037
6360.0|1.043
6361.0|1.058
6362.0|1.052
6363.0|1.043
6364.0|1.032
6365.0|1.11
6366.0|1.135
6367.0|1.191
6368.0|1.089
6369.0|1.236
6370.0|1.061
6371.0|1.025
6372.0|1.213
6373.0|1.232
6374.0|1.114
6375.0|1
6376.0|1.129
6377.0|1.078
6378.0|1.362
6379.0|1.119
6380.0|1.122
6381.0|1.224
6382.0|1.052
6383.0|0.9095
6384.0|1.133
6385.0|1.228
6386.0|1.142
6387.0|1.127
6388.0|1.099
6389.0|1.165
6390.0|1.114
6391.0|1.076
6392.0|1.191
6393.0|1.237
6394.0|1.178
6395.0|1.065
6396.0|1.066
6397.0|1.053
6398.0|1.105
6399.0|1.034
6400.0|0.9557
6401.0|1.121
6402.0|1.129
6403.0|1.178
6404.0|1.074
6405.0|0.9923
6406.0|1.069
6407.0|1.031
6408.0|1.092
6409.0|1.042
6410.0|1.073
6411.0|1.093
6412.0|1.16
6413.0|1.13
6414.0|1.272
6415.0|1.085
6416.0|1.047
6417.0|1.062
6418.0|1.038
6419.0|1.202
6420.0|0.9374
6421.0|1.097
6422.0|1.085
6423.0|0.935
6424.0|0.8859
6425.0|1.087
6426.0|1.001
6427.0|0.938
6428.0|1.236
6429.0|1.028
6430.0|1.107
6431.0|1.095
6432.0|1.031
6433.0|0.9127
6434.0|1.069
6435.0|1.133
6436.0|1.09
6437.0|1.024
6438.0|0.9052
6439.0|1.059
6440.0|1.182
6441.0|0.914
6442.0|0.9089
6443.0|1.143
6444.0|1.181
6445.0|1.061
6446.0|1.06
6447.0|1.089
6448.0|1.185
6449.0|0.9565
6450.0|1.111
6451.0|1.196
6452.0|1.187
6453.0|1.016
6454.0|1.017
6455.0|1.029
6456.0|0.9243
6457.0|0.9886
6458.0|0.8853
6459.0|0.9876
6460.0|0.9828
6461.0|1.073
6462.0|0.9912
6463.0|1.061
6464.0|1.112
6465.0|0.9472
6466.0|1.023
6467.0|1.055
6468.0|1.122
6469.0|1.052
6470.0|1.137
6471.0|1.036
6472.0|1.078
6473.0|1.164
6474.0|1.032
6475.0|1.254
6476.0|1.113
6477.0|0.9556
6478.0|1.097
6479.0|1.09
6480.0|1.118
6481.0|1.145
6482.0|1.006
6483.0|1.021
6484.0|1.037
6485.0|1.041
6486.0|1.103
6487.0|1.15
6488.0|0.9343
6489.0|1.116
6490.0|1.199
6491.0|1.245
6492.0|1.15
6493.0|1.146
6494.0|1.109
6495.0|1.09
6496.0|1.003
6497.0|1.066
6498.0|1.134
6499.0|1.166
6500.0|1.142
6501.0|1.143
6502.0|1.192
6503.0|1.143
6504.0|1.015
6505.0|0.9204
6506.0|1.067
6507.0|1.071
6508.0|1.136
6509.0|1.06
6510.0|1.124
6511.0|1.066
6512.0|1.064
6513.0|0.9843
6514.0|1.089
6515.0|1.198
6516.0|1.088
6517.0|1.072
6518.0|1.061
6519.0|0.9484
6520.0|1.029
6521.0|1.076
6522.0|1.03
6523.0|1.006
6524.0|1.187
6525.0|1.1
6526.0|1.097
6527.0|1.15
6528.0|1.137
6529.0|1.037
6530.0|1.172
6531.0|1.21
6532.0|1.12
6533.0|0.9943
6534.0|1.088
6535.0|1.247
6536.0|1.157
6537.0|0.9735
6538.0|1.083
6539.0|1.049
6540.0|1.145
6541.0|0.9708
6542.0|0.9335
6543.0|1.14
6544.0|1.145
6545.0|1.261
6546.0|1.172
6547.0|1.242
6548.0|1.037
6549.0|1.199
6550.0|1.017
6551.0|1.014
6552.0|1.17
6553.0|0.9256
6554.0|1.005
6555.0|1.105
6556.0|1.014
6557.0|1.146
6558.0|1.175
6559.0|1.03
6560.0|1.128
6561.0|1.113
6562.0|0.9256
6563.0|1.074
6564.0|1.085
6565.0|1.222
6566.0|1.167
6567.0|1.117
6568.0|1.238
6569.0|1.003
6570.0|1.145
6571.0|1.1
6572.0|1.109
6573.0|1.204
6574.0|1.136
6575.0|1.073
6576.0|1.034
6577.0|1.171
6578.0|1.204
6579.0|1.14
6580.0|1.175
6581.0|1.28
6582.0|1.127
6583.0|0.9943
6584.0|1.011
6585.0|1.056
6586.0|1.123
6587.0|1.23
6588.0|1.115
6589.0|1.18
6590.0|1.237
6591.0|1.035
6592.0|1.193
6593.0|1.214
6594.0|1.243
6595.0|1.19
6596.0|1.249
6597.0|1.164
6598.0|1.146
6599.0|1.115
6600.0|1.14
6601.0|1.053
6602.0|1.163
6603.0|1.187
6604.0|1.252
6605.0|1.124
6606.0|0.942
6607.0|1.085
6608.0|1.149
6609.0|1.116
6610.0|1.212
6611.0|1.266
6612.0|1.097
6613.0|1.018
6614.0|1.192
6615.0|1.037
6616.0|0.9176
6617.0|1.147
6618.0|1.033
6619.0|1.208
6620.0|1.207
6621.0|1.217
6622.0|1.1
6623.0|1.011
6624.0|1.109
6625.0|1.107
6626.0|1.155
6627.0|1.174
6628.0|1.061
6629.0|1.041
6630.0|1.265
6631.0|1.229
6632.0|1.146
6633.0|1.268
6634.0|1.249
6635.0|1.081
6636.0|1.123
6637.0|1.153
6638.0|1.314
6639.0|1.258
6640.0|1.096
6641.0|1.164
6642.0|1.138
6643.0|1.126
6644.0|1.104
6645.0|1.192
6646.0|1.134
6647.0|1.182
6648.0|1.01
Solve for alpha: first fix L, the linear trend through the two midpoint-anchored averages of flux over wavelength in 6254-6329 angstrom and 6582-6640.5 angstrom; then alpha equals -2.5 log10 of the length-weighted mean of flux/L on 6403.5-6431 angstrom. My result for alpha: 0.03 mag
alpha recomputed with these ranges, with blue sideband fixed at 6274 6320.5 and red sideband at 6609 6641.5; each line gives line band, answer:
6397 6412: 0.020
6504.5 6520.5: 0.057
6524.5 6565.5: 0.028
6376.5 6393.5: -0.050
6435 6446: 0.051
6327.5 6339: 0.009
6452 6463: 0.107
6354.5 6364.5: 0.039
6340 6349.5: -0.055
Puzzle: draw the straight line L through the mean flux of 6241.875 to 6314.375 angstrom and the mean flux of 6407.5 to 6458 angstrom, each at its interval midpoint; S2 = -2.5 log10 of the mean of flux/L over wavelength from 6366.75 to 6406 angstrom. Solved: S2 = -0.05 mag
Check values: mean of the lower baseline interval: 1.07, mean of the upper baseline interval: 1.06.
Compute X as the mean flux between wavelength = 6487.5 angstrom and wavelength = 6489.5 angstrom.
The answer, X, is 1.03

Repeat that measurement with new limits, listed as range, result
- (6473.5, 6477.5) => 1.09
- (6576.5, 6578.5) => 1.19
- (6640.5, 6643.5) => 1.14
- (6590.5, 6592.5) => 1.11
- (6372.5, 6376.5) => 1.12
